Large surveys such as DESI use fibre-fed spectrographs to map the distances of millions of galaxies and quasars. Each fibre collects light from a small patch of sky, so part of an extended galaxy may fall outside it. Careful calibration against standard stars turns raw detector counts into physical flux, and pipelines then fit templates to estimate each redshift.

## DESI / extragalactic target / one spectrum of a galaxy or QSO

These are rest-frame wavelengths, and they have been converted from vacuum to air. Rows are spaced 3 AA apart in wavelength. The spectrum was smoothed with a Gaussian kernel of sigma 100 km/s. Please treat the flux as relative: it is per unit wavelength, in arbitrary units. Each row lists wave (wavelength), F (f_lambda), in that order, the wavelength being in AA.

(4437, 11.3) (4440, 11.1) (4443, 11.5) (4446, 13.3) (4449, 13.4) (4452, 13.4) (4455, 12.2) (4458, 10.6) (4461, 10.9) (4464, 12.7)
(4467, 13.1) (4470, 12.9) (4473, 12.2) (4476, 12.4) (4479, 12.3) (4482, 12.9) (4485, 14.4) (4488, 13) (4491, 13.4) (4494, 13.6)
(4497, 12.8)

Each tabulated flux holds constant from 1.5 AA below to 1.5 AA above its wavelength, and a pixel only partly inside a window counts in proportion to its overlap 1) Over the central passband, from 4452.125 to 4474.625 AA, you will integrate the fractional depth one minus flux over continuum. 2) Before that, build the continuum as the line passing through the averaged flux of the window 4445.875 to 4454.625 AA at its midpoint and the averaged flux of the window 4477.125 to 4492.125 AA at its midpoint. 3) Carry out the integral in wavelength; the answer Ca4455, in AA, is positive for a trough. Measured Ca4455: 1.8 AA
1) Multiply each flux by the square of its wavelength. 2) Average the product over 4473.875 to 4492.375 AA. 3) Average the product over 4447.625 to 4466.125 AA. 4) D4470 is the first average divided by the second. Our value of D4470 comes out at 1.08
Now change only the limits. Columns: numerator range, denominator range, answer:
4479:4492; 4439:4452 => 1.08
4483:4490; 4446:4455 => 1.05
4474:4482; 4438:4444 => 1.12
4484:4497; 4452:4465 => 1.16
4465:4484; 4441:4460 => 1.04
